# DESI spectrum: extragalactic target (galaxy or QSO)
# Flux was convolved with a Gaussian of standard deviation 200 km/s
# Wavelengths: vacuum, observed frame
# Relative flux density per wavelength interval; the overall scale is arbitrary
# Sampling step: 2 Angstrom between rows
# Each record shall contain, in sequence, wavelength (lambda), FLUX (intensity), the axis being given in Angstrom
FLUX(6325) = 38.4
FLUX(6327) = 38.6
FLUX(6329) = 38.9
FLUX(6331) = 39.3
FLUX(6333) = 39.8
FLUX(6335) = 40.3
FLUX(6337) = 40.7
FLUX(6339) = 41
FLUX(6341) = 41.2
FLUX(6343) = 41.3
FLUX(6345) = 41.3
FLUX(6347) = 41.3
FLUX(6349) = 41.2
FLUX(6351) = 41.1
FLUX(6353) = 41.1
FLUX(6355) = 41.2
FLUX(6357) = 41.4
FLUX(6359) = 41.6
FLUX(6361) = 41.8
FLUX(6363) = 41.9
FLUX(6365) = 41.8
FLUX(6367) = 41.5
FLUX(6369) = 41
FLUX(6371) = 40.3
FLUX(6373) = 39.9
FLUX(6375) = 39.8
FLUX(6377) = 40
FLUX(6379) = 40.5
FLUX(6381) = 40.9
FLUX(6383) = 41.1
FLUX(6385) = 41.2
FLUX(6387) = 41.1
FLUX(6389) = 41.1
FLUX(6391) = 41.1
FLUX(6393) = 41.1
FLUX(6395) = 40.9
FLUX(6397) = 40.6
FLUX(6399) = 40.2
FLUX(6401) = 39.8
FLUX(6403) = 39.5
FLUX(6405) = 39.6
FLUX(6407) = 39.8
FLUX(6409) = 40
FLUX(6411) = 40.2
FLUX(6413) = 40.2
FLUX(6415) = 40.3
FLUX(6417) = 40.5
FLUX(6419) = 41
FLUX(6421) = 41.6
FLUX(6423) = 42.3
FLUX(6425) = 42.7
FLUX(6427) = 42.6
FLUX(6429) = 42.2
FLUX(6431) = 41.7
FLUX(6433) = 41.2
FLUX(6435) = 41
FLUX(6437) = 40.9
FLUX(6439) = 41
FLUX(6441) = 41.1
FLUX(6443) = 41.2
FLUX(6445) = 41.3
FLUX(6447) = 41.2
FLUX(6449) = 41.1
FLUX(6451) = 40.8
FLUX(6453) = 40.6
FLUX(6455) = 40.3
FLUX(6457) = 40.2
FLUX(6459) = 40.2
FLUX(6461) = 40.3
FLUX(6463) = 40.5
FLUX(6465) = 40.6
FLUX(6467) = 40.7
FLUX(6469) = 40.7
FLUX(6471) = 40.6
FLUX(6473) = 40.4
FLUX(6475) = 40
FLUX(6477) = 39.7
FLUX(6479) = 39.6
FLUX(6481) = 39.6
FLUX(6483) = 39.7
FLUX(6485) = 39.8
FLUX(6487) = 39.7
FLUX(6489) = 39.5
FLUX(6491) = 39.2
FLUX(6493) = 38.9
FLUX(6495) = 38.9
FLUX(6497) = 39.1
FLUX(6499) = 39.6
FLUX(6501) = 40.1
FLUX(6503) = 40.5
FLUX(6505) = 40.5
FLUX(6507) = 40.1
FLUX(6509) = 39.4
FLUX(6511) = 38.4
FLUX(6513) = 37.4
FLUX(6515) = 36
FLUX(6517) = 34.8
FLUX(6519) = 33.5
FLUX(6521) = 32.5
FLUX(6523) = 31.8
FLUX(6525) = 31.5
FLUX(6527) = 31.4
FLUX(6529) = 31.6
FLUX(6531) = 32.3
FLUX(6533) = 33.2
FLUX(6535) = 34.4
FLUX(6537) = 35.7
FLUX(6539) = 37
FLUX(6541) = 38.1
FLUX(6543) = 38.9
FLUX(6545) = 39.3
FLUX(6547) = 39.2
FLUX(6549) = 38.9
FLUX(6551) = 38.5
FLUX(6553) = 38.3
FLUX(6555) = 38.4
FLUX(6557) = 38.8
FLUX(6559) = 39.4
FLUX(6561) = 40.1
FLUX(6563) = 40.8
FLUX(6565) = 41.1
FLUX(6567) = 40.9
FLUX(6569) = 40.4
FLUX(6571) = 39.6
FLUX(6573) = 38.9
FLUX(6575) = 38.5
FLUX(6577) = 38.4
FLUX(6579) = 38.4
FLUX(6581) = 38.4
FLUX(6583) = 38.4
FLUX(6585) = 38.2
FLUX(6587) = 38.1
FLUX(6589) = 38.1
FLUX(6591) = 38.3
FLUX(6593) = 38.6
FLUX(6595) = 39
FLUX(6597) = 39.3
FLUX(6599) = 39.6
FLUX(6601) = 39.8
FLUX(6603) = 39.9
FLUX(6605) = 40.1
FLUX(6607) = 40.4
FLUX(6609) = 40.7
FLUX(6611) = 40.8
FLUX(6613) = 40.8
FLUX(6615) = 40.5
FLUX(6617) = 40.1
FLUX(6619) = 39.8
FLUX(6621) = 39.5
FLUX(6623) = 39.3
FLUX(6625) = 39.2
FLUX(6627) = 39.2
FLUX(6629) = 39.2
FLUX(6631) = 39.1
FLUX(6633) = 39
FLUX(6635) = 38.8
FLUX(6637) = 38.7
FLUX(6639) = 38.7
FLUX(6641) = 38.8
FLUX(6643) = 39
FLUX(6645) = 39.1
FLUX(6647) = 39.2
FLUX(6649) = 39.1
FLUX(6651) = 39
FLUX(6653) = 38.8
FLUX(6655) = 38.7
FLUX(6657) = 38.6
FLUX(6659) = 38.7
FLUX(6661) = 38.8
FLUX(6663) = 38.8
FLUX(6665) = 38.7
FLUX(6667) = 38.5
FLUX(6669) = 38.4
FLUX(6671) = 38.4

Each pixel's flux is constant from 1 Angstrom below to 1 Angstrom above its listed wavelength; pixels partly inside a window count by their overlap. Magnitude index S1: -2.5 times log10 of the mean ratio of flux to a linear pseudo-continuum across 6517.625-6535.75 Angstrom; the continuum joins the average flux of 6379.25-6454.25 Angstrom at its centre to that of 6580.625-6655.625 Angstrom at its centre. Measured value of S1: 0.23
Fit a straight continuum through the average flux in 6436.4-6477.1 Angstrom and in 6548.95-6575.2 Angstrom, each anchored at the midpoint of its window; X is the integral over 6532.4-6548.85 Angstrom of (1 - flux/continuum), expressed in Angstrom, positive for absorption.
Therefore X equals 1.1 Angstrom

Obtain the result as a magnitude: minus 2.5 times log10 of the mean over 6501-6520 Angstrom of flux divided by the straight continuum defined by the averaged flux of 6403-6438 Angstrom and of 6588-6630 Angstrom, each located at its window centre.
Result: 0.07 mag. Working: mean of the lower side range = 41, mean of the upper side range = 39.6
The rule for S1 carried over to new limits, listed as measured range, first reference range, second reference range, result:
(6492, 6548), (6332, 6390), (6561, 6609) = 0.09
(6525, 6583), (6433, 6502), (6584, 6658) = 0.06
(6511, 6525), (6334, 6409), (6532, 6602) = 0.14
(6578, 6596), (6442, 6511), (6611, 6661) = 0.03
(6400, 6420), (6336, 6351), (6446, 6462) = 0.02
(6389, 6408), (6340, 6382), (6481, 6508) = 0.01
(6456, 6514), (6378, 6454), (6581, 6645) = 0.02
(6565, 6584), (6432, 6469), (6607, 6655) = 0.02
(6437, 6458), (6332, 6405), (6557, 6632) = -0.01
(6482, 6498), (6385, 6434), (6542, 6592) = 0.02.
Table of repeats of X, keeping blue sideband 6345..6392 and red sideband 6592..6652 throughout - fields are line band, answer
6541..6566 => 0.4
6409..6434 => -0.4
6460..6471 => 0.0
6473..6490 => 0.3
